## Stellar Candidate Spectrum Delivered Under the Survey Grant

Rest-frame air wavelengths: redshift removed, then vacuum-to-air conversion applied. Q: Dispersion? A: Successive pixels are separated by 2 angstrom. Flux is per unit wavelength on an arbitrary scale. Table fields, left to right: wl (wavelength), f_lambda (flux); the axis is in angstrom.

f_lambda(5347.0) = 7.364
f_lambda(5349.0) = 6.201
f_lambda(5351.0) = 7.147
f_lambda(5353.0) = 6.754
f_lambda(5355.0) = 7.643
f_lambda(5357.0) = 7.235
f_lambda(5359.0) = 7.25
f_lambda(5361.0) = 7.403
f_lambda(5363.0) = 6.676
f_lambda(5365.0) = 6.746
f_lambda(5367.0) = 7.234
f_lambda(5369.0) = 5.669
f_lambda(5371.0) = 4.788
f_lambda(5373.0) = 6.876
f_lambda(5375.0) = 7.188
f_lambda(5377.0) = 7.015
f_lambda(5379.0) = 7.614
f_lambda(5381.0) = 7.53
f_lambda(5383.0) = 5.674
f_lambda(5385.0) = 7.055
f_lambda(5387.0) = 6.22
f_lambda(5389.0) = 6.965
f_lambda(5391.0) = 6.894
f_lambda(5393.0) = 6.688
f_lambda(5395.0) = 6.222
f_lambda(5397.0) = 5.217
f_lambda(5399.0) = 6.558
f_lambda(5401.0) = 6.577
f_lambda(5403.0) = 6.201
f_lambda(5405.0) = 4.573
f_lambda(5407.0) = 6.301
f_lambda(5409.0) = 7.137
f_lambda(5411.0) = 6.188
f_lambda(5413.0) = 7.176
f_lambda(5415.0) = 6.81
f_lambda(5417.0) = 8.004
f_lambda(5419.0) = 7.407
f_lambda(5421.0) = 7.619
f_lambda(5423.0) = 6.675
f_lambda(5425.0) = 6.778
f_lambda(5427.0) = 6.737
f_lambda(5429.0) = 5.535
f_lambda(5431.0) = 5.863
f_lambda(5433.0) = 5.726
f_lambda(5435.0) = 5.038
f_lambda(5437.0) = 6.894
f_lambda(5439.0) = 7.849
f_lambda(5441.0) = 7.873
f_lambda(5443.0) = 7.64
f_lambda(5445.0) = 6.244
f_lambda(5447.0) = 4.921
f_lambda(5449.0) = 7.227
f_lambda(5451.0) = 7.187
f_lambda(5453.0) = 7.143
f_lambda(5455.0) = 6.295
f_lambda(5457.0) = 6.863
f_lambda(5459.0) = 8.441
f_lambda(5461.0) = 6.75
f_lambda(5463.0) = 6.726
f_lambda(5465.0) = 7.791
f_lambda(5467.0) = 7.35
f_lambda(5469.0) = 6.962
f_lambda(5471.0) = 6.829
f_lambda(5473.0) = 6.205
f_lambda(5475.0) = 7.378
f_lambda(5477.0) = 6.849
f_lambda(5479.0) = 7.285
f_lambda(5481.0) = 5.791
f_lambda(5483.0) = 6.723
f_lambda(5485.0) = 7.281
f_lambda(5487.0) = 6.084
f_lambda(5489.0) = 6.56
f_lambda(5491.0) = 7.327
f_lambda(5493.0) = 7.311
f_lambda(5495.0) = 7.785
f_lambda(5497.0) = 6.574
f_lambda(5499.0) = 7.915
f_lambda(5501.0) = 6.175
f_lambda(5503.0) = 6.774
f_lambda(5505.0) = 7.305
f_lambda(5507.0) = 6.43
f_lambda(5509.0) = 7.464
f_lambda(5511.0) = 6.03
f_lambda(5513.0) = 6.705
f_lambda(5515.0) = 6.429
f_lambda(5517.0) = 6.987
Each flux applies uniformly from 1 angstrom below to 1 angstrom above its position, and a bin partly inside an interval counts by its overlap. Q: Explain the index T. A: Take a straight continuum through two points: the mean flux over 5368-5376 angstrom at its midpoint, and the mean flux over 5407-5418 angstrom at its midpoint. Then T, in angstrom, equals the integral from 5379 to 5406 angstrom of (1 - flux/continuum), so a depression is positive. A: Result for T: 0.7 angstrom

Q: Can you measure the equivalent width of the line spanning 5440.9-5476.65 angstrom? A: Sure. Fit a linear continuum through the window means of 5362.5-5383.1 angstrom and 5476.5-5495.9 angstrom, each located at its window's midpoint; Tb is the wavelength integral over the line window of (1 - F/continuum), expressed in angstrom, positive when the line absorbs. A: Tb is -0.6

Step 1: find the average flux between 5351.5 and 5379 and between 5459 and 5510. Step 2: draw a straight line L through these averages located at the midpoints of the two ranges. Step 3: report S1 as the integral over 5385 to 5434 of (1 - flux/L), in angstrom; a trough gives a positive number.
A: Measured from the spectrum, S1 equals 2.7 angstrom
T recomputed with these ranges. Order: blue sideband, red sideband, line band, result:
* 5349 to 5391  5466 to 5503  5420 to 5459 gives 1.1 angstrom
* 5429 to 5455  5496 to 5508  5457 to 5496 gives -1.6 angstrom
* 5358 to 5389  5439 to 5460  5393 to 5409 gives 1.8 angstrom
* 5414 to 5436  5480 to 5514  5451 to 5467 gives -1.1 angstrom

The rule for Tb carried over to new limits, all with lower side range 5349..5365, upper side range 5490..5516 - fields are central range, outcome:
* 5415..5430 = 0.1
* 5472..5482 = 0.4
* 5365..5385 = 1.2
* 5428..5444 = 1.0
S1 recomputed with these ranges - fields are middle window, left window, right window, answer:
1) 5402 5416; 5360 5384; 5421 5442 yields 0.56 angstrom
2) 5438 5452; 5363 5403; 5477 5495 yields -0.53 angstrom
